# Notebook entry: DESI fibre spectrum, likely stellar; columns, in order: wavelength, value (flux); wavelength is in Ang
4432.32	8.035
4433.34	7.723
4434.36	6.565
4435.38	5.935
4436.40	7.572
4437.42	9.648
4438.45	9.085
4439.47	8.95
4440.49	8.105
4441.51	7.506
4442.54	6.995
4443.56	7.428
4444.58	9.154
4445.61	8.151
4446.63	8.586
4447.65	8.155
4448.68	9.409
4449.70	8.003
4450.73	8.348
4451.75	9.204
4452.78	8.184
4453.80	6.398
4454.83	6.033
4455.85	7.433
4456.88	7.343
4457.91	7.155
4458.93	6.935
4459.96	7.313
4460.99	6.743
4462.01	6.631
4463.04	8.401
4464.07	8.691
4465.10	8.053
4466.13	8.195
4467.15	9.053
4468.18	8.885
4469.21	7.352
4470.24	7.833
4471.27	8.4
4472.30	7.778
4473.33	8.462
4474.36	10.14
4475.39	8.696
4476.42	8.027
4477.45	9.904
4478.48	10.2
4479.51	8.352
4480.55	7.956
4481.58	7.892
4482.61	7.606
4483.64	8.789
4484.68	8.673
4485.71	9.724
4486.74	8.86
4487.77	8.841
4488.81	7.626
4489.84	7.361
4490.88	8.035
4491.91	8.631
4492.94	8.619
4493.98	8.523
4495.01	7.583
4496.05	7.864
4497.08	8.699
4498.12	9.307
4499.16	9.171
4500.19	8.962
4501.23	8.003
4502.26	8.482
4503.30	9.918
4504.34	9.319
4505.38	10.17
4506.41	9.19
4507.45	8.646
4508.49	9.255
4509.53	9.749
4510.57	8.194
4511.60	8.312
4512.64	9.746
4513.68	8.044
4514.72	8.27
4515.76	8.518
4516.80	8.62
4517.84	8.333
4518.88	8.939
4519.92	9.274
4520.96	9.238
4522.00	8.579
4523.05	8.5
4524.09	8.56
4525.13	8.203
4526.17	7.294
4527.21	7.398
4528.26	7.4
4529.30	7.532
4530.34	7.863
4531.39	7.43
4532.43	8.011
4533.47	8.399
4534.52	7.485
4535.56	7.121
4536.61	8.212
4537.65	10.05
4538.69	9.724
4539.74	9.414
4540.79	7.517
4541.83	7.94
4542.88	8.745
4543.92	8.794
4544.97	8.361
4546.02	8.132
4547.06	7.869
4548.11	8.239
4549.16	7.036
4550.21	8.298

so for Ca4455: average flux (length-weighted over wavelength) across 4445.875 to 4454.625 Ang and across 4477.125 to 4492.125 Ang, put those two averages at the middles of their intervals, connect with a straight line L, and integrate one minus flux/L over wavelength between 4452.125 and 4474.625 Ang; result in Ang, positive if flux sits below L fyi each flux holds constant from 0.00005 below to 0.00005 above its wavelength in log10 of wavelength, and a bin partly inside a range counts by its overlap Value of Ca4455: 1.5 Ang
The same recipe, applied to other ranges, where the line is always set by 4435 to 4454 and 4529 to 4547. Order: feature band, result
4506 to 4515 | -0.6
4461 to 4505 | -1.4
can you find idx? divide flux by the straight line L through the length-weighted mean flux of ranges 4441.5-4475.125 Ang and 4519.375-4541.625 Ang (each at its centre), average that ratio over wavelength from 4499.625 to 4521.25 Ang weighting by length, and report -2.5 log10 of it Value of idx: -0.095 mag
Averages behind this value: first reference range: 7.96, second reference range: 8.24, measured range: 8.91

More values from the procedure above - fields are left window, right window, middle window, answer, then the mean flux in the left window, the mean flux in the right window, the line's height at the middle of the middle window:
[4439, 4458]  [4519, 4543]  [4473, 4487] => -0.097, 7.94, 8.26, 8.06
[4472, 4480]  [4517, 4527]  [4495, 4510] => -0.035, 8.98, 8.52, 8.71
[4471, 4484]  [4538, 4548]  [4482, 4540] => 0.005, 8.63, 8.52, 8.57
